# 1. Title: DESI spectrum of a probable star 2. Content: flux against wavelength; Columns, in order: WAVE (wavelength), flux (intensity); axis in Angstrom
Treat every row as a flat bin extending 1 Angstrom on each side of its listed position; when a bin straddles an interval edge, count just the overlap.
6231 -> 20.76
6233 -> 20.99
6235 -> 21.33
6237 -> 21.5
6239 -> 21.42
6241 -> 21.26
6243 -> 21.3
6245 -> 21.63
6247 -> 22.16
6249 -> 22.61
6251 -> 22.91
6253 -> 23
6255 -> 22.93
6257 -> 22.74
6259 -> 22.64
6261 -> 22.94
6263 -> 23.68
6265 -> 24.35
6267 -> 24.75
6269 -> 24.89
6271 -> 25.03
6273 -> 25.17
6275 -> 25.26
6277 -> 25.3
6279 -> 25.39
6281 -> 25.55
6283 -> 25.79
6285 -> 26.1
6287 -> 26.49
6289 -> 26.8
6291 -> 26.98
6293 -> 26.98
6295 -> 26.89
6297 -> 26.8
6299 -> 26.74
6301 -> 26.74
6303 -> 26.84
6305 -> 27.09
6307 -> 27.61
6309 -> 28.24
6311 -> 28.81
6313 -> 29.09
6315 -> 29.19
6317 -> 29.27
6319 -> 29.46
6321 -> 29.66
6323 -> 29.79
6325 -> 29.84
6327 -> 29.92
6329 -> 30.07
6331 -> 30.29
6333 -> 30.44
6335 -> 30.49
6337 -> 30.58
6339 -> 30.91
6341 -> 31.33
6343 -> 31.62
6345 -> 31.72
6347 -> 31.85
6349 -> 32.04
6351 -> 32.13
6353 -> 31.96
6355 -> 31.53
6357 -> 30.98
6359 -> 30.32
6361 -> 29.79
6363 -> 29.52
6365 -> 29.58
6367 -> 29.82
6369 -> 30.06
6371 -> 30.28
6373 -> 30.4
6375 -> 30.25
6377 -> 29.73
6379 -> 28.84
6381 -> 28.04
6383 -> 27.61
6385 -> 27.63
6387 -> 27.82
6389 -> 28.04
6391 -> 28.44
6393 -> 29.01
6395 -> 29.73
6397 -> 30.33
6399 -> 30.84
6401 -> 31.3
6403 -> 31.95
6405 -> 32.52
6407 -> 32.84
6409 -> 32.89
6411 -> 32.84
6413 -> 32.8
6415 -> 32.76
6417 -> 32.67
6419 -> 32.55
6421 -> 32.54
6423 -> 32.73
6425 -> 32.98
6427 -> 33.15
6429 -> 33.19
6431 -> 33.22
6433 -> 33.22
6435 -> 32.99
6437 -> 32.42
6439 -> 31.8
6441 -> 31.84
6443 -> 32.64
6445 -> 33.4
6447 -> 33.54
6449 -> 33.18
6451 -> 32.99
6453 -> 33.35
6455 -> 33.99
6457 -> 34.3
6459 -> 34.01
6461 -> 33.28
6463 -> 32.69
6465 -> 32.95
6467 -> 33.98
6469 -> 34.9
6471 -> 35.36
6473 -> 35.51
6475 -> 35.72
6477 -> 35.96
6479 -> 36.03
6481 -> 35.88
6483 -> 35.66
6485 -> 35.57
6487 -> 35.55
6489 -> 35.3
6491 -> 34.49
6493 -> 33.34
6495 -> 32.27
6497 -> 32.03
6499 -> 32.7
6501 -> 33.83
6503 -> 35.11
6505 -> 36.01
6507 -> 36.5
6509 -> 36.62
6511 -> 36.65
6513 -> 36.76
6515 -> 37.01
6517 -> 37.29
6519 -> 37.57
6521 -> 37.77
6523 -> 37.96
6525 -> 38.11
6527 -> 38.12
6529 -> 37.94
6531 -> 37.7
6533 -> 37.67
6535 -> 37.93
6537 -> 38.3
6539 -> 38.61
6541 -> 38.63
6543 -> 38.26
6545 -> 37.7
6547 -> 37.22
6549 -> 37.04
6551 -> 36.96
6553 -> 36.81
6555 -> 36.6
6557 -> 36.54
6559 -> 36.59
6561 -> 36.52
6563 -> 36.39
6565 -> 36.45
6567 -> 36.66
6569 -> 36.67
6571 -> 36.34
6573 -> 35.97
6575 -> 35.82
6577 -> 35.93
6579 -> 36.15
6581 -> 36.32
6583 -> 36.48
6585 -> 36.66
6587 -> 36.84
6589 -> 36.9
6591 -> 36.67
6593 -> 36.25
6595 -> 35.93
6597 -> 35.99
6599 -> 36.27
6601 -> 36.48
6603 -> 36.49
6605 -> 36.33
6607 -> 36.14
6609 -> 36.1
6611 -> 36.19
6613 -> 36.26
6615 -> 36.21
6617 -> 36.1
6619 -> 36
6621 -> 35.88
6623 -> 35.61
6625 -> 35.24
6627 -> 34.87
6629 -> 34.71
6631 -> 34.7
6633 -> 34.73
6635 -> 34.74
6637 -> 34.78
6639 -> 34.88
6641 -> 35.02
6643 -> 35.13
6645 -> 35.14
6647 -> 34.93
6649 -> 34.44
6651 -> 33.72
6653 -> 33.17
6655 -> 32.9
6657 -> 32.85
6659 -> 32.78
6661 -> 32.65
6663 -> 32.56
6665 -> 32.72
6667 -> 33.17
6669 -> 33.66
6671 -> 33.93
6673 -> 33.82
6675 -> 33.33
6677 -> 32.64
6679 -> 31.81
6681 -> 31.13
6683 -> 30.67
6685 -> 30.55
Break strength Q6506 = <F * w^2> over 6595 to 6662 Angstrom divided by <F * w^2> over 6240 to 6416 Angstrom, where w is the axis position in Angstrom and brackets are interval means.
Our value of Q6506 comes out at 1.4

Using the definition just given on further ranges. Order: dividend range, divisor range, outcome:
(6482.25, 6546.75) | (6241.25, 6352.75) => 1.44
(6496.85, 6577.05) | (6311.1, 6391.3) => 1.30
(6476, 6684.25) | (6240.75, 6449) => 1.32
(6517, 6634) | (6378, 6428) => 1.25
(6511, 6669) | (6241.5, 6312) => 1.58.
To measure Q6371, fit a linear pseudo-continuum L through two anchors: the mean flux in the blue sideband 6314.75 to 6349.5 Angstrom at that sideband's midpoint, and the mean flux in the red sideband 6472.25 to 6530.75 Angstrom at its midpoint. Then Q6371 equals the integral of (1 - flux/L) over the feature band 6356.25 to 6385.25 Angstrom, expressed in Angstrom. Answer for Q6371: 2.0 Angstrom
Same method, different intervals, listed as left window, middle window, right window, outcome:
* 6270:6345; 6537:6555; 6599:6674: -2.57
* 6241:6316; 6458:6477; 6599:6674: -2.55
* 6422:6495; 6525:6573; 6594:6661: -3.78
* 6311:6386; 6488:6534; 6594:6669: -4.41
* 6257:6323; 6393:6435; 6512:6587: -0.98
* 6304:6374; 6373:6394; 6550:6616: 1.79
